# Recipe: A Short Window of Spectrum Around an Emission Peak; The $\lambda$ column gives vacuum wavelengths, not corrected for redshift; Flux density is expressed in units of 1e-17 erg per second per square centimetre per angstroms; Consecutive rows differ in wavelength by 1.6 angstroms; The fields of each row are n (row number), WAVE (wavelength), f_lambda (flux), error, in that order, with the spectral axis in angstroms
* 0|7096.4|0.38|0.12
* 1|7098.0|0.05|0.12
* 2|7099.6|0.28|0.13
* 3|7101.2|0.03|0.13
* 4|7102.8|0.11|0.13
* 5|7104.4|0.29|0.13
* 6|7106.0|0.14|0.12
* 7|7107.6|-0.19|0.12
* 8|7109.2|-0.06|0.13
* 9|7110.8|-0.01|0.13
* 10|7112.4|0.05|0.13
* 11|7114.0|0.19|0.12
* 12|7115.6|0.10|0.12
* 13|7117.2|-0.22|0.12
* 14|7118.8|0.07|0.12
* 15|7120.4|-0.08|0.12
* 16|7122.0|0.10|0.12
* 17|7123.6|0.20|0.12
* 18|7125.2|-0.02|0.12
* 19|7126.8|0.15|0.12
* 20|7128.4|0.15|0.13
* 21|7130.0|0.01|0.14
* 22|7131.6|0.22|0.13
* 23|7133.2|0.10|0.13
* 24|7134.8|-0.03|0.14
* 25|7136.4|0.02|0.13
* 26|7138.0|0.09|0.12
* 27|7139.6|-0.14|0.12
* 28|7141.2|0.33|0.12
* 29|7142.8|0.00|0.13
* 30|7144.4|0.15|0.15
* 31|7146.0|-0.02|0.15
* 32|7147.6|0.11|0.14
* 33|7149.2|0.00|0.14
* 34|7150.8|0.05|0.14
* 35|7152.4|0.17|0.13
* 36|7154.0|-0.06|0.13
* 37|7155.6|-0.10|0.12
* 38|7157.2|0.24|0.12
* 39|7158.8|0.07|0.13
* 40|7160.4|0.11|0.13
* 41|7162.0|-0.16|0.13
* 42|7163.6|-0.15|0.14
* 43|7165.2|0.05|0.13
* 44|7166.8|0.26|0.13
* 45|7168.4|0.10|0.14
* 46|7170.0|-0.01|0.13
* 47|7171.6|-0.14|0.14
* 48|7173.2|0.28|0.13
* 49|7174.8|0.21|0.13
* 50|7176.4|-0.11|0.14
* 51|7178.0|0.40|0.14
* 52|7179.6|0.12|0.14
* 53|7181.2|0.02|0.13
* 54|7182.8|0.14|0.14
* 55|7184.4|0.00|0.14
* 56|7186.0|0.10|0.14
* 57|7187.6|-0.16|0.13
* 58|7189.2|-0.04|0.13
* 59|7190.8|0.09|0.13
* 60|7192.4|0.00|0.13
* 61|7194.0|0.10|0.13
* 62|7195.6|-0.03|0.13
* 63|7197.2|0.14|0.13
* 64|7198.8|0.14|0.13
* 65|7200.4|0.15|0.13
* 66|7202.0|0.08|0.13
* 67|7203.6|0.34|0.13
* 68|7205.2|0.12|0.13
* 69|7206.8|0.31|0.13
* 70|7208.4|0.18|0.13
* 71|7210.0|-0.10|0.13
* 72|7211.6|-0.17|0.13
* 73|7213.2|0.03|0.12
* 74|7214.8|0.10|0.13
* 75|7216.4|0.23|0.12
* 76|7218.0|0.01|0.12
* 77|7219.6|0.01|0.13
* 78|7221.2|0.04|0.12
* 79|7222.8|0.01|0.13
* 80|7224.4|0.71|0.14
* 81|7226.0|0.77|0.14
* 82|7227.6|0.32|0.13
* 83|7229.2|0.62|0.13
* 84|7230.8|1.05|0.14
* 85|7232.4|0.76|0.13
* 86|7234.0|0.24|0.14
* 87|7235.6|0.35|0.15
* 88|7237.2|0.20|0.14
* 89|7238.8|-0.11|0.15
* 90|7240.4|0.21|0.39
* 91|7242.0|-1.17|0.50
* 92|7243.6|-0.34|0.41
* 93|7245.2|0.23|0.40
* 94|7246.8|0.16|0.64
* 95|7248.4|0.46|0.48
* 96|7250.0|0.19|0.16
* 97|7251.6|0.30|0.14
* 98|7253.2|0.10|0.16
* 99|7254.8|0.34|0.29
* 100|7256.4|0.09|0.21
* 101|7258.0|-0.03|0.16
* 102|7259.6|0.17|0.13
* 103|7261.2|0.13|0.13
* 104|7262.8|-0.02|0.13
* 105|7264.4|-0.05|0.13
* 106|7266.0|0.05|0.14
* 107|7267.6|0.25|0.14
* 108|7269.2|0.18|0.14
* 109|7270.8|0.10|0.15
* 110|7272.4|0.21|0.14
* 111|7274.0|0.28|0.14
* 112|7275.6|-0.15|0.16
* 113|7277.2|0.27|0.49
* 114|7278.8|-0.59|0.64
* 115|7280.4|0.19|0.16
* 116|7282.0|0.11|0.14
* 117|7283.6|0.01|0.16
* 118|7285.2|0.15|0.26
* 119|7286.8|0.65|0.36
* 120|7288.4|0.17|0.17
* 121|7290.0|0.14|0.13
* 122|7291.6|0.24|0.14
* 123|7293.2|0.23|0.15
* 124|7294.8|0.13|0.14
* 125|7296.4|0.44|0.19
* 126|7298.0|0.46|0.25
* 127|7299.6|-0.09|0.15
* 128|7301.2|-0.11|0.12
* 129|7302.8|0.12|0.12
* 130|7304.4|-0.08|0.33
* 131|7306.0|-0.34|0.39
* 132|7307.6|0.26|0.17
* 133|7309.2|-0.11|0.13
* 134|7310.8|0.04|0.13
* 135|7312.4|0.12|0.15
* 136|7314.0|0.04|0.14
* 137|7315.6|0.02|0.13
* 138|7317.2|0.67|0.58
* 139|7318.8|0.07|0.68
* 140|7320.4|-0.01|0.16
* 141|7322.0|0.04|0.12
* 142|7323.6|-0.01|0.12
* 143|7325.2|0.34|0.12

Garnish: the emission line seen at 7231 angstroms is [O II]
